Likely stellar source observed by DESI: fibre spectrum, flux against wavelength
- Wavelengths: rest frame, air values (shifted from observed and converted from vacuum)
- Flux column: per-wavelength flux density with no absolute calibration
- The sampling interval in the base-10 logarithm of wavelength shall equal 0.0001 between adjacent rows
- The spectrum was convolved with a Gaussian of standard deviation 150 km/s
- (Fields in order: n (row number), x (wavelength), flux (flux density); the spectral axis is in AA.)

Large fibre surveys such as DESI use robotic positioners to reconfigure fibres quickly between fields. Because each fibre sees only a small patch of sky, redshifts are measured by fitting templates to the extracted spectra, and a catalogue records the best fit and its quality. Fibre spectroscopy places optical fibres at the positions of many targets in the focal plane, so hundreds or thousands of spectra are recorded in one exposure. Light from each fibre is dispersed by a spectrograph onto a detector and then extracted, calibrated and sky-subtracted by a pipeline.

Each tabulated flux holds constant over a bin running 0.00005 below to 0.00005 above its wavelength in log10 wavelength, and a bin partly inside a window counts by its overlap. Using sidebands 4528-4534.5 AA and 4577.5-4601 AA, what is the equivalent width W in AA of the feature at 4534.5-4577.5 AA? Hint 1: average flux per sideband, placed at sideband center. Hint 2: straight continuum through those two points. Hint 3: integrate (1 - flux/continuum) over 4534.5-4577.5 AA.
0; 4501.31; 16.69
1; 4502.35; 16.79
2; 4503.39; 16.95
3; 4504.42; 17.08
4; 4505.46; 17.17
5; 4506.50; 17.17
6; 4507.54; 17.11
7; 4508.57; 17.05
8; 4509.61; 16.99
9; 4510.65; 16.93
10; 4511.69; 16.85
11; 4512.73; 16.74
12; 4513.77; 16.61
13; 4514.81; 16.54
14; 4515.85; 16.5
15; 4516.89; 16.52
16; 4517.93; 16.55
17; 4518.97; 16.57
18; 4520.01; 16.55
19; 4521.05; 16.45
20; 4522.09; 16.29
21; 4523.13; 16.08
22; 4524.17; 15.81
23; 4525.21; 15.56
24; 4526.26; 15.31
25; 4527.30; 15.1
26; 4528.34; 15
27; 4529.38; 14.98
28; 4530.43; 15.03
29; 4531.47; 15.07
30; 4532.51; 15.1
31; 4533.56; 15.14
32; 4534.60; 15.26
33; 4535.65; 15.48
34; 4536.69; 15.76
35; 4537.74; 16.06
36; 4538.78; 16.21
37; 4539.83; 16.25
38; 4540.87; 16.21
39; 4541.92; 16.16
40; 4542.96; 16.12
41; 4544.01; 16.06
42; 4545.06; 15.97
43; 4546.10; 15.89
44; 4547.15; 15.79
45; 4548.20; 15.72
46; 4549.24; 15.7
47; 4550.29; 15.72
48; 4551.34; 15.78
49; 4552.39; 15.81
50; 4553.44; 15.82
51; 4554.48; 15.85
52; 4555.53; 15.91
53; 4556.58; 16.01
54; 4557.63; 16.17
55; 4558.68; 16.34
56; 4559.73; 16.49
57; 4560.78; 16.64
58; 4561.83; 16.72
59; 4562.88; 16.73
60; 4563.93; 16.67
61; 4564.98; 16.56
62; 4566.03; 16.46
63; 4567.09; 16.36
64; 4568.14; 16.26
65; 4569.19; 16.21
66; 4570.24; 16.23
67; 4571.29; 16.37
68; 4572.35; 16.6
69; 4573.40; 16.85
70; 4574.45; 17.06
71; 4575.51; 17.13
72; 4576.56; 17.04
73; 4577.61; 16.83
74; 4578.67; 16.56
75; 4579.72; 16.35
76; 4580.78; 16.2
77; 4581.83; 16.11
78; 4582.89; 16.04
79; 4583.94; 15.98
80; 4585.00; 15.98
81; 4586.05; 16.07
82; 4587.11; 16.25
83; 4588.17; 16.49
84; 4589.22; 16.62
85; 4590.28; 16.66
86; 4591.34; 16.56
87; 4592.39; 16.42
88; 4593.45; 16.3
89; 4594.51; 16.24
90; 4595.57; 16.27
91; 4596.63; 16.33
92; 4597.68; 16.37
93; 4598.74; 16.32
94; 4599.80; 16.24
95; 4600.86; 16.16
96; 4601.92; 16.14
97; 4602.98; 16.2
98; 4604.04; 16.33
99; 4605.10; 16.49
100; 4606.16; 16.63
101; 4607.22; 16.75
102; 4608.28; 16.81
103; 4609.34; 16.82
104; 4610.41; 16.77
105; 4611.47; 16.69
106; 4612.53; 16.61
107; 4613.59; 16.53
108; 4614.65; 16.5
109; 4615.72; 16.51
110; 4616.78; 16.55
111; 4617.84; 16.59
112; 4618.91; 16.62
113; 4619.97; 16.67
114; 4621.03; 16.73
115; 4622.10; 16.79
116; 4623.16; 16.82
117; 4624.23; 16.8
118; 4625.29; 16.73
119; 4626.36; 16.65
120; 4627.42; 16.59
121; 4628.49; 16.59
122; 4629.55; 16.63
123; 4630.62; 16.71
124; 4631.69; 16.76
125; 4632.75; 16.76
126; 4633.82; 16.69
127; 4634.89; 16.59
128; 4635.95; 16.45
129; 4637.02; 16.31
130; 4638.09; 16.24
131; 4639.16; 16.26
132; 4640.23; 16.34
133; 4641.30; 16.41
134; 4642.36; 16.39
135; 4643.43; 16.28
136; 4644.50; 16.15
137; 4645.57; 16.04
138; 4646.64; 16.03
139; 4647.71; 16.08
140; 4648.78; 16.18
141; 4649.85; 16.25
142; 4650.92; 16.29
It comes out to -1.7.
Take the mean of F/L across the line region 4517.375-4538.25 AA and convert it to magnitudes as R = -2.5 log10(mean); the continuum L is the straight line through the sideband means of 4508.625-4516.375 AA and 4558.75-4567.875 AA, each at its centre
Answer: 0.07 mag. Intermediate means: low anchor 16.7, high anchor 16.6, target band 15.7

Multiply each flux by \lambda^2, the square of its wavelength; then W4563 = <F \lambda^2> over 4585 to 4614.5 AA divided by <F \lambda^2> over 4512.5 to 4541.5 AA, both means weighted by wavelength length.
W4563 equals 1.07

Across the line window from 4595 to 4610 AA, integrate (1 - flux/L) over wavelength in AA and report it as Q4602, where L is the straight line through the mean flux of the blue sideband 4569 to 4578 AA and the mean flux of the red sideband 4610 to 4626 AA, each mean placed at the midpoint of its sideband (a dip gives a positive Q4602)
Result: 0.2 AA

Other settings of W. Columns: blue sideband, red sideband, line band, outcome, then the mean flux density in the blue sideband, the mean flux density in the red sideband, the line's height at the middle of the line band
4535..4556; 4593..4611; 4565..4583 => -0.4 AA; 15.9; 16.4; 16.2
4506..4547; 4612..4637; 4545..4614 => 0.1 AA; 16.1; 16.6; 16.4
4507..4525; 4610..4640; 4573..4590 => 0.1 AA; 16.6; 16.6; 16.6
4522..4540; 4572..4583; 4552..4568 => -0.1 AA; 15.5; 16.6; 16.2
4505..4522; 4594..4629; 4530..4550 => 1.1 AA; 16.8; 16.5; 16.7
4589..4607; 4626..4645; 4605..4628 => -0.3 AA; 16.4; 16.5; 16.4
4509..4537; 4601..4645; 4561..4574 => -0.2 AA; 16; 16.6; 16.2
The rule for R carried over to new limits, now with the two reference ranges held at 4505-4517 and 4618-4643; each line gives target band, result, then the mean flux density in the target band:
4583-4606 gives 0.02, 16.3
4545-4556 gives 0.06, 15.8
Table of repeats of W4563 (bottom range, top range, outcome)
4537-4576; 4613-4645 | 1.05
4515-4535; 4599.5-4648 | 1.09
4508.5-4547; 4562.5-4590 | 1.05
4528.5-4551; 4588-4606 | 1.07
